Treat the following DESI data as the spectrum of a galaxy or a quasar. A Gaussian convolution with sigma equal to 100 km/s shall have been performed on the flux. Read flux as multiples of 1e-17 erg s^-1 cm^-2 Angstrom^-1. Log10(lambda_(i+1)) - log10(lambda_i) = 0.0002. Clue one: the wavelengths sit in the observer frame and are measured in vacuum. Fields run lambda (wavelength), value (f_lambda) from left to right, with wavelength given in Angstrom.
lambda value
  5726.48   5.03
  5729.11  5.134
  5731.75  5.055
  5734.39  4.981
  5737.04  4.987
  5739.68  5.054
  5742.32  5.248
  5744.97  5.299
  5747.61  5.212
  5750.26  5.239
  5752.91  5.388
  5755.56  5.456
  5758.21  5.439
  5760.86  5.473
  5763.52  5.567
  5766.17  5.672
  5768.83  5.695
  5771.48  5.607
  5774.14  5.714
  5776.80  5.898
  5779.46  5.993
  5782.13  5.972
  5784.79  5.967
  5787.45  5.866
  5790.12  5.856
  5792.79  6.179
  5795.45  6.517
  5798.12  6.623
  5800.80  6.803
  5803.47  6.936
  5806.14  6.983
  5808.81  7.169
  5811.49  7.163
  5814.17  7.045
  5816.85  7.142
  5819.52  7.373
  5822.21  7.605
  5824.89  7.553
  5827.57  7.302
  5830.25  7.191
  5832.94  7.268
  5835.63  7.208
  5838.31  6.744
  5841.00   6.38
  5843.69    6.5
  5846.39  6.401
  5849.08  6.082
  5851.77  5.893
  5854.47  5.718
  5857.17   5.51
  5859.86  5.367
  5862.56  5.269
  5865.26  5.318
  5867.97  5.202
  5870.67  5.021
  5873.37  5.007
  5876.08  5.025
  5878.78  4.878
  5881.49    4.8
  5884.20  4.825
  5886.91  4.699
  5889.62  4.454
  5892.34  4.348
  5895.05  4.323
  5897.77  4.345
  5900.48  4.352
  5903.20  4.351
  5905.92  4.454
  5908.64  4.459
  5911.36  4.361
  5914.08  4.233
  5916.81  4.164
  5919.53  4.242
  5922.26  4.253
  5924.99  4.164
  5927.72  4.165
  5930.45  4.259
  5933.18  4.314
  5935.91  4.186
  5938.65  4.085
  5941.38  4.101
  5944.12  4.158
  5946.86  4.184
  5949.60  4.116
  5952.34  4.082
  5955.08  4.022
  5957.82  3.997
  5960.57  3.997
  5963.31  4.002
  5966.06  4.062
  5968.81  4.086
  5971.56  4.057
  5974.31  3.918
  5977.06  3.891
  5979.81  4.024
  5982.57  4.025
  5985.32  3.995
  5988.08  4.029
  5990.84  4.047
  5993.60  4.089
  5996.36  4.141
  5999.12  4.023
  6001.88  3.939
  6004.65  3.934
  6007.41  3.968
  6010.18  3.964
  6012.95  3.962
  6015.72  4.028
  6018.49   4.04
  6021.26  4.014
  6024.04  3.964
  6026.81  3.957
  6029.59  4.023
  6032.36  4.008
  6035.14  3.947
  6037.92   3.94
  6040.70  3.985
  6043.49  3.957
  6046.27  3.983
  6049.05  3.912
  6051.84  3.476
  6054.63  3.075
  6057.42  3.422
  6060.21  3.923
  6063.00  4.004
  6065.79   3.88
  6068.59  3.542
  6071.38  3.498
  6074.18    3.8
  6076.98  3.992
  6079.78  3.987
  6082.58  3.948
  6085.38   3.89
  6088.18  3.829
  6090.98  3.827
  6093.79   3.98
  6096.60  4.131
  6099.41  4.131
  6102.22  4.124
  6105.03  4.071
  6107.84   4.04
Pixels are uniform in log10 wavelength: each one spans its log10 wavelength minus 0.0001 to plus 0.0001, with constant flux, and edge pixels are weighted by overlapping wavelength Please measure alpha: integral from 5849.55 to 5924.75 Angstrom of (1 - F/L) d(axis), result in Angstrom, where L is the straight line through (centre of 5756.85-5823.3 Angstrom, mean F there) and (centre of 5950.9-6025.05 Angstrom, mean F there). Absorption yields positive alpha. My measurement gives 6.2 Angstrom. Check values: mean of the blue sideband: 6.33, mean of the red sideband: 4.01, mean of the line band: 4.78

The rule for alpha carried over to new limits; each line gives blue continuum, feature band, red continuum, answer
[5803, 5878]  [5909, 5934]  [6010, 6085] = 5.33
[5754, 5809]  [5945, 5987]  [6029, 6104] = 5.41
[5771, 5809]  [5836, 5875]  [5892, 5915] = -4.49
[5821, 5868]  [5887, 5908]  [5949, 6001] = 3.99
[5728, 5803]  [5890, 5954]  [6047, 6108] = 6.67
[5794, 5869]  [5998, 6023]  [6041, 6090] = 2.53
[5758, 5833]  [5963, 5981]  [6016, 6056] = 2.23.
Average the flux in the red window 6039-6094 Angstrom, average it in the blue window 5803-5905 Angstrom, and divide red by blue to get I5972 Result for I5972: 0.64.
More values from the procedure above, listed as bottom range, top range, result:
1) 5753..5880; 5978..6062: 0.64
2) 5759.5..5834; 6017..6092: 0.59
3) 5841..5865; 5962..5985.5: 0.69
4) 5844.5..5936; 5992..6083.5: 0.81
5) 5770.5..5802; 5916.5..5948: 0.69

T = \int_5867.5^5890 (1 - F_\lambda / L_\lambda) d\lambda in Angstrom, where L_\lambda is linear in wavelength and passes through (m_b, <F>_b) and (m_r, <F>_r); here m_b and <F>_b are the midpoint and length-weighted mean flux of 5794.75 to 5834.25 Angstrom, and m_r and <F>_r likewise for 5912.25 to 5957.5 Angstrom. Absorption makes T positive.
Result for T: 2.7 Angstrom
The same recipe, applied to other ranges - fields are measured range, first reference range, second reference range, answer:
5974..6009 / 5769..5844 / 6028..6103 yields 4.9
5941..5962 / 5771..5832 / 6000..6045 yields 3.3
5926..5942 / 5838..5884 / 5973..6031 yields 1.9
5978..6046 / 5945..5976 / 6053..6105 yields -0.7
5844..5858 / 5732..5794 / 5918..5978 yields -3.2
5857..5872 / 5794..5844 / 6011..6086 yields 2.7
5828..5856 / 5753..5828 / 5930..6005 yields -4.2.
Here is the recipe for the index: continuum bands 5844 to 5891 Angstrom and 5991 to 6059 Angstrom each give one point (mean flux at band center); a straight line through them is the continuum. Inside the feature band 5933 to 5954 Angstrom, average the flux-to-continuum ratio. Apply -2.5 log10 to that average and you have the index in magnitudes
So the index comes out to 0.12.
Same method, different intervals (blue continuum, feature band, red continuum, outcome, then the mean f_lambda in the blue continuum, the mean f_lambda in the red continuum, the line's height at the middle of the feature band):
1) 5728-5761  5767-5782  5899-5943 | -0.15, 5.22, 4.26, 5.06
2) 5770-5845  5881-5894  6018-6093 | 0.24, 6.66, 3.84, 5.75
